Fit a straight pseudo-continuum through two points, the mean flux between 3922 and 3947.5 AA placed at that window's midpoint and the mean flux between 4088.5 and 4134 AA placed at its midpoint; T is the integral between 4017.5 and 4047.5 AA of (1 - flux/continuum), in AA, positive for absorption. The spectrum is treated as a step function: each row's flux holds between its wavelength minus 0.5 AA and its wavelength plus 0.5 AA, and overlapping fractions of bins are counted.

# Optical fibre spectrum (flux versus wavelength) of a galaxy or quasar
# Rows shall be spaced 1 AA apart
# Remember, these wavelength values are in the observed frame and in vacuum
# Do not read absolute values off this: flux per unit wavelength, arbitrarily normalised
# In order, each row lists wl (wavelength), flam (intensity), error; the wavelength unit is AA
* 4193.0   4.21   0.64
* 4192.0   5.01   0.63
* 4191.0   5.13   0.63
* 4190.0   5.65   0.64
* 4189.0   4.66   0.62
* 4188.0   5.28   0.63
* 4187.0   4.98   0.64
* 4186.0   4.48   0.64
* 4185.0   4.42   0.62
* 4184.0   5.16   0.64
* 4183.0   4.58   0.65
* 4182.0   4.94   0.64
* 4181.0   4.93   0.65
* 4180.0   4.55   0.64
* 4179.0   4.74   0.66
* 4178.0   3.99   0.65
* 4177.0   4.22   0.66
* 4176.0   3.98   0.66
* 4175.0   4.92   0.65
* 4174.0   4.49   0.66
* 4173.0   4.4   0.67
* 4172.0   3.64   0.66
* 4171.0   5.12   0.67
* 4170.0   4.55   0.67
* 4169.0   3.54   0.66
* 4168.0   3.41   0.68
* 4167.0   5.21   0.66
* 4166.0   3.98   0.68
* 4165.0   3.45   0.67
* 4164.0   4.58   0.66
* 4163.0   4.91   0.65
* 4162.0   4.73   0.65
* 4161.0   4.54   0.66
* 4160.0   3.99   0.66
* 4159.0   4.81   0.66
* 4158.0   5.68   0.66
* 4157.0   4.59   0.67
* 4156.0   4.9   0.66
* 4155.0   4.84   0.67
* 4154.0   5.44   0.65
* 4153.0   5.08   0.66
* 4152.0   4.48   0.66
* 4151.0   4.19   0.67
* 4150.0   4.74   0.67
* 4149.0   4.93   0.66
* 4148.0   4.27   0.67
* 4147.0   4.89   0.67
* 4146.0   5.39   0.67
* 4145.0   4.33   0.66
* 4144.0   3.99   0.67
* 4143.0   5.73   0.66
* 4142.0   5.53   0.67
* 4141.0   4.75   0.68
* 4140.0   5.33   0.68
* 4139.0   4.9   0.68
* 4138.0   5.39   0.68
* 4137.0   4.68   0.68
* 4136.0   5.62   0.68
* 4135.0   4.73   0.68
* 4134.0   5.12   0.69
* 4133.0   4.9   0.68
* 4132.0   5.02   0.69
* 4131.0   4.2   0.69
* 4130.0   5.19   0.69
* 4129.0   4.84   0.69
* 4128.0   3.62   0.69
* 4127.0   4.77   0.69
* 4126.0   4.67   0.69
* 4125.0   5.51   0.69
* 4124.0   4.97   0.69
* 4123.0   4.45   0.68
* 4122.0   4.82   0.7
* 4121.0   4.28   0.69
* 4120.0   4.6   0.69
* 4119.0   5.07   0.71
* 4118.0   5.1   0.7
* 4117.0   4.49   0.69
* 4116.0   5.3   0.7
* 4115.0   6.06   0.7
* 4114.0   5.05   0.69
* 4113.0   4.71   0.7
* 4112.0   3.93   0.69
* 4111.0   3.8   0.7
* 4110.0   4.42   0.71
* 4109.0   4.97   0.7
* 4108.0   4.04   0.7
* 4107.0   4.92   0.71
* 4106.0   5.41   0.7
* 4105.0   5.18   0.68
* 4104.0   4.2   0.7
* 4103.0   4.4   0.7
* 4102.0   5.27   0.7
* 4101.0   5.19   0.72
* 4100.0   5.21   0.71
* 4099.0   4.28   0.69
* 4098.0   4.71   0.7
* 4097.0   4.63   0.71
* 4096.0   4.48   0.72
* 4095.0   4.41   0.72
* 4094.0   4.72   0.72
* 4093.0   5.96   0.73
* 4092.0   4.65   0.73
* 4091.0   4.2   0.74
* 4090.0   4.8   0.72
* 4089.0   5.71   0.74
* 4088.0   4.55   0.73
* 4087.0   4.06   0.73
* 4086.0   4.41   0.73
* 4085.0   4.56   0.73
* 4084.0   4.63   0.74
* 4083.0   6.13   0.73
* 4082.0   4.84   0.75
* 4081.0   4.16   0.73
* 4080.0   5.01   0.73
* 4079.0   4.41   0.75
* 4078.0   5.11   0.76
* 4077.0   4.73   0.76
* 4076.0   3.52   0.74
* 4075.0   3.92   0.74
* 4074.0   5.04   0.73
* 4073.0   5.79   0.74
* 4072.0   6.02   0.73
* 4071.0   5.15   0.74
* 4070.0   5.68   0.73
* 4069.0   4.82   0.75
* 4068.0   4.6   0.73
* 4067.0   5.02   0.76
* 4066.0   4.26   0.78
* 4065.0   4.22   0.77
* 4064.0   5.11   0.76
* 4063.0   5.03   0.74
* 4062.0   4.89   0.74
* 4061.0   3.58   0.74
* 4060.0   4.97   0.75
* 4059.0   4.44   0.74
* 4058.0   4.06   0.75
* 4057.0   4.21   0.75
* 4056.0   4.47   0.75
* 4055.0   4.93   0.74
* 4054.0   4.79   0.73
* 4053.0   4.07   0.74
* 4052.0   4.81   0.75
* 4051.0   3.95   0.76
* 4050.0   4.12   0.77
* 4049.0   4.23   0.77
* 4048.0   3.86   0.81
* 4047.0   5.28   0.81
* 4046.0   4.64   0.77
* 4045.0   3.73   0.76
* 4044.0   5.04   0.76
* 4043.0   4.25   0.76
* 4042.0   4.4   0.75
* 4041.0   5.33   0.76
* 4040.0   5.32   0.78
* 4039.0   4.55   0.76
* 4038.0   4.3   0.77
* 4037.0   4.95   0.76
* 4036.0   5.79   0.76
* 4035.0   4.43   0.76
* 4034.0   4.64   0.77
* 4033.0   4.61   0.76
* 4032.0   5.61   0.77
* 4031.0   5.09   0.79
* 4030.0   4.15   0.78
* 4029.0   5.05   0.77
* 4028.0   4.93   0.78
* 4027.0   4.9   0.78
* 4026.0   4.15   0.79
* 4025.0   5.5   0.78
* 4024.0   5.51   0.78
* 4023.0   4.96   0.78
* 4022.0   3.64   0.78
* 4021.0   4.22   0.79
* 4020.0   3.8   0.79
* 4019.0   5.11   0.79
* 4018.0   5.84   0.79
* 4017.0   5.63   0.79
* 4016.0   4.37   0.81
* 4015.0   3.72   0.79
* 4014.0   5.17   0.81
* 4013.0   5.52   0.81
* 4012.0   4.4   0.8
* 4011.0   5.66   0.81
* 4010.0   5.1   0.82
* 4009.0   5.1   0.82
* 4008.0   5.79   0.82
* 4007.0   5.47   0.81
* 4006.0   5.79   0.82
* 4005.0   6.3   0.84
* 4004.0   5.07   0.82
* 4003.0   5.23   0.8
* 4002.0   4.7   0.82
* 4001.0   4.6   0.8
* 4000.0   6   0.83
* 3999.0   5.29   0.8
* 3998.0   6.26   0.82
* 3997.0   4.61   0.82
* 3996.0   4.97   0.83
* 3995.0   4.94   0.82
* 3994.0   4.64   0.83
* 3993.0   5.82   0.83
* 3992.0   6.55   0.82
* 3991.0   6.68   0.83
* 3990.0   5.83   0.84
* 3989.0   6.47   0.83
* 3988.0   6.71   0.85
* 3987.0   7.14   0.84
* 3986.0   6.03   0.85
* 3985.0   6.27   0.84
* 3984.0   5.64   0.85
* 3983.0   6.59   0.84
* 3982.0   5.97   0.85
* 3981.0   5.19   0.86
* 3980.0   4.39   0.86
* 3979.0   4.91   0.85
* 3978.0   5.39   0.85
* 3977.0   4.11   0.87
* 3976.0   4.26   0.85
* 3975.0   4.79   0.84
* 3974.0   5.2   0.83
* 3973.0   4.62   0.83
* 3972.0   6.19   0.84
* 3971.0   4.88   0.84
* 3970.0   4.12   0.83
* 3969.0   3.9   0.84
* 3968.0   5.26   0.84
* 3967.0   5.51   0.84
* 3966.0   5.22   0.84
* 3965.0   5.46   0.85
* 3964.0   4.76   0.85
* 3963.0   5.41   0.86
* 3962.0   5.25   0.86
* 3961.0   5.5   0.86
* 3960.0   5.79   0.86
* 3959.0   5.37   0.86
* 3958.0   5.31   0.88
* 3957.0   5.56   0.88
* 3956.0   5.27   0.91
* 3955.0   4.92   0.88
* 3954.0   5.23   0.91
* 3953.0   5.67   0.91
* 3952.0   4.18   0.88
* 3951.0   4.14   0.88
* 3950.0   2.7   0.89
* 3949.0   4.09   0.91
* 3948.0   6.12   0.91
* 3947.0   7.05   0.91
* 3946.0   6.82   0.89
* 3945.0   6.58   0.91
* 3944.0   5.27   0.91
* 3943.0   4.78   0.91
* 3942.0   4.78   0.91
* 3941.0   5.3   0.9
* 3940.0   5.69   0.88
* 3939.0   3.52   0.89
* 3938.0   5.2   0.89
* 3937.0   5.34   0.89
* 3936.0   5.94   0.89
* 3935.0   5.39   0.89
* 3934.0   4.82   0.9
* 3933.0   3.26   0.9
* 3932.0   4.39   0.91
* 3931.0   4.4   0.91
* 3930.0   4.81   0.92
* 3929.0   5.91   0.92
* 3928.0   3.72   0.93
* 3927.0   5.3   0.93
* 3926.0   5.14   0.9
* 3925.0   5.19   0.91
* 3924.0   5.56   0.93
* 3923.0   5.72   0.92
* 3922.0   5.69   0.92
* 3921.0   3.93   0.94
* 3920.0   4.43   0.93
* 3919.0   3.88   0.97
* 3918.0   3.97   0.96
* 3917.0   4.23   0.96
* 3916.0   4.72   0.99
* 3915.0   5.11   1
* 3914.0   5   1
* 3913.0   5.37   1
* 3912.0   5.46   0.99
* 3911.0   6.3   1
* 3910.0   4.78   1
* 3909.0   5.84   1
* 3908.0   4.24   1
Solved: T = 1.1 AA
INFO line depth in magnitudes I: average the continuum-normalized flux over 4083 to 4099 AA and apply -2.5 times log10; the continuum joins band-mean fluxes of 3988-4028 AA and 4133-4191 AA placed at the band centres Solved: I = 0.05 mag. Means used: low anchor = 5.23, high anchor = 4.71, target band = 4.73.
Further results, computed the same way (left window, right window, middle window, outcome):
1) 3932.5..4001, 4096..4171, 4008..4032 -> 0.052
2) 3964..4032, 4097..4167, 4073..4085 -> 0.053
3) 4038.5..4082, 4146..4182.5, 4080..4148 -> -0.050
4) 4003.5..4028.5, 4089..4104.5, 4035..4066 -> 0.080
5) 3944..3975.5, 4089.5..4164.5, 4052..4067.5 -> 0.095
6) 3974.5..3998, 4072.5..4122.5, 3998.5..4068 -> 0.093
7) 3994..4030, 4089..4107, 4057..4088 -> 0.038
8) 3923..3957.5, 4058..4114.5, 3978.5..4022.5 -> -0.095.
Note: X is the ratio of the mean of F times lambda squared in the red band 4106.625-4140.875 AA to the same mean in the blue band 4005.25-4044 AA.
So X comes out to 1.03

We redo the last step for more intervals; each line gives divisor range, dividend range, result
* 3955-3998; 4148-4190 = 0.94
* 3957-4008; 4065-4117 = 0.93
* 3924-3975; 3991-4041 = 1.03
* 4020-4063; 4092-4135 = 1.07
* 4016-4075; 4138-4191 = 1.05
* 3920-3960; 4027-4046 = 0.99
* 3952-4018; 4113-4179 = 0.96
